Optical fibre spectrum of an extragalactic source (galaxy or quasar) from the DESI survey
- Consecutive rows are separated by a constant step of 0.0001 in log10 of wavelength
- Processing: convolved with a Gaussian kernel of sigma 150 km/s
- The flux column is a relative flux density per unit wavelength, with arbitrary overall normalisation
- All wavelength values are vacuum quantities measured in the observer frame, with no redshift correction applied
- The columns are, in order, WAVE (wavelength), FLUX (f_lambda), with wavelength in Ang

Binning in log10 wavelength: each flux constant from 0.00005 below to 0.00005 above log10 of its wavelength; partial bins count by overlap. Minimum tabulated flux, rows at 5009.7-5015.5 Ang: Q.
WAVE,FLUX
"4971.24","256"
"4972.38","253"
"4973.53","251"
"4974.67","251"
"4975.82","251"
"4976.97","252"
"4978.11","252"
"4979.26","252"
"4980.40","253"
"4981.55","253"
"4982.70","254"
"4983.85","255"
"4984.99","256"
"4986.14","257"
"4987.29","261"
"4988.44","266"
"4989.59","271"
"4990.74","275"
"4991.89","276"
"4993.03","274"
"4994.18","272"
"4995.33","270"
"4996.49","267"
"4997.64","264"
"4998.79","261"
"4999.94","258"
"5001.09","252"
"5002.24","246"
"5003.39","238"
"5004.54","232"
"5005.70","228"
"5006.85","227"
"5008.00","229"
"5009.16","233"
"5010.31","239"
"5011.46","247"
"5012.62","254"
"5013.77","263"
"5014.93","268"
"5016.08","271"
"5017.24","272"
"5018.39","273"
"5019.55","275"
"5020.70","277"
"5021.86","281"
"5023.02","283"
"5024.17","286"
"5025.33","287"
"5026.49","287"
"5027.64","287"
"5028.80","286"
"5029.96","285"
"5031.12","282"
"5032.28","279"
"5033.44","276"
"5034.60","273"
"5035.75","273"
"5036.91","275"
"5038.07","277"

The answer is 239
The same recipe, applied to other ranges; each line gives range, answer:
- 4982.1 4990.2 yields 254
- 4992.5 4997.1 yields 267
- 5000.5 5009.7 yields 227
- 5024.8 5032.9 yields 279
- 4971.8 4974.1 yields 251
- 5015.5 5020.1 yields 271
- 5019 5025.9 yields 275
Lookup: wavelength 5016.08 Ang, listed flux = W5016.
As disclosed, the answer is 271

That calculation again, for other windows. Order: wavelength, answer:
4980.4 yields 253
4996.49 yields 267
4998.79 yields 261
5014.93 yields 268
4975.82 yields 251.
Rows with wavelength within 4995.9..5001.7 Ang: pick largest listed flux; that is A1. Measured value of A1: 267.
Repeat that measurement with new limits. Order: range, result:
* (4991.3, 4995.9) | 276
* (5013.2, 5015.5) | 268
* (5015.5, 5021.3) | 277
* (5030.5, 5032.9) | 282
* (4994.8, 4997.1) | 270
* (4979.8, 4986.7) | 257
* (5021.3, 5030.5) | 287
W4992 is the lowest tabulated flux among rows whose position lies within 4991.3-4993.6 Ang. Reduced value 274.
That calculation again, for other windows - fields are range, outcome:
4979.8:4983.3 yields 253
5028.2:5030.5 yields 285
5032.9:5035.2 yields 273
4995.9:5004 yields 238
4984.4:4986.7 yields 256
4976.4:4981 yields 252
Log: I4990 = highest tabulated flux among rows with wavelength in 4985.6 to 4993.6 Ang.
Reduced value 276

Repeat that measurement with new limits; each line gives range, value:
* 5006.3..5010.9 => 239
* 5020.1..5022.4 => 281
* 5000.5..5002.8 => 252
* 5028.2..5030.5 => 286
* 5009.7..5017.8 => 272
